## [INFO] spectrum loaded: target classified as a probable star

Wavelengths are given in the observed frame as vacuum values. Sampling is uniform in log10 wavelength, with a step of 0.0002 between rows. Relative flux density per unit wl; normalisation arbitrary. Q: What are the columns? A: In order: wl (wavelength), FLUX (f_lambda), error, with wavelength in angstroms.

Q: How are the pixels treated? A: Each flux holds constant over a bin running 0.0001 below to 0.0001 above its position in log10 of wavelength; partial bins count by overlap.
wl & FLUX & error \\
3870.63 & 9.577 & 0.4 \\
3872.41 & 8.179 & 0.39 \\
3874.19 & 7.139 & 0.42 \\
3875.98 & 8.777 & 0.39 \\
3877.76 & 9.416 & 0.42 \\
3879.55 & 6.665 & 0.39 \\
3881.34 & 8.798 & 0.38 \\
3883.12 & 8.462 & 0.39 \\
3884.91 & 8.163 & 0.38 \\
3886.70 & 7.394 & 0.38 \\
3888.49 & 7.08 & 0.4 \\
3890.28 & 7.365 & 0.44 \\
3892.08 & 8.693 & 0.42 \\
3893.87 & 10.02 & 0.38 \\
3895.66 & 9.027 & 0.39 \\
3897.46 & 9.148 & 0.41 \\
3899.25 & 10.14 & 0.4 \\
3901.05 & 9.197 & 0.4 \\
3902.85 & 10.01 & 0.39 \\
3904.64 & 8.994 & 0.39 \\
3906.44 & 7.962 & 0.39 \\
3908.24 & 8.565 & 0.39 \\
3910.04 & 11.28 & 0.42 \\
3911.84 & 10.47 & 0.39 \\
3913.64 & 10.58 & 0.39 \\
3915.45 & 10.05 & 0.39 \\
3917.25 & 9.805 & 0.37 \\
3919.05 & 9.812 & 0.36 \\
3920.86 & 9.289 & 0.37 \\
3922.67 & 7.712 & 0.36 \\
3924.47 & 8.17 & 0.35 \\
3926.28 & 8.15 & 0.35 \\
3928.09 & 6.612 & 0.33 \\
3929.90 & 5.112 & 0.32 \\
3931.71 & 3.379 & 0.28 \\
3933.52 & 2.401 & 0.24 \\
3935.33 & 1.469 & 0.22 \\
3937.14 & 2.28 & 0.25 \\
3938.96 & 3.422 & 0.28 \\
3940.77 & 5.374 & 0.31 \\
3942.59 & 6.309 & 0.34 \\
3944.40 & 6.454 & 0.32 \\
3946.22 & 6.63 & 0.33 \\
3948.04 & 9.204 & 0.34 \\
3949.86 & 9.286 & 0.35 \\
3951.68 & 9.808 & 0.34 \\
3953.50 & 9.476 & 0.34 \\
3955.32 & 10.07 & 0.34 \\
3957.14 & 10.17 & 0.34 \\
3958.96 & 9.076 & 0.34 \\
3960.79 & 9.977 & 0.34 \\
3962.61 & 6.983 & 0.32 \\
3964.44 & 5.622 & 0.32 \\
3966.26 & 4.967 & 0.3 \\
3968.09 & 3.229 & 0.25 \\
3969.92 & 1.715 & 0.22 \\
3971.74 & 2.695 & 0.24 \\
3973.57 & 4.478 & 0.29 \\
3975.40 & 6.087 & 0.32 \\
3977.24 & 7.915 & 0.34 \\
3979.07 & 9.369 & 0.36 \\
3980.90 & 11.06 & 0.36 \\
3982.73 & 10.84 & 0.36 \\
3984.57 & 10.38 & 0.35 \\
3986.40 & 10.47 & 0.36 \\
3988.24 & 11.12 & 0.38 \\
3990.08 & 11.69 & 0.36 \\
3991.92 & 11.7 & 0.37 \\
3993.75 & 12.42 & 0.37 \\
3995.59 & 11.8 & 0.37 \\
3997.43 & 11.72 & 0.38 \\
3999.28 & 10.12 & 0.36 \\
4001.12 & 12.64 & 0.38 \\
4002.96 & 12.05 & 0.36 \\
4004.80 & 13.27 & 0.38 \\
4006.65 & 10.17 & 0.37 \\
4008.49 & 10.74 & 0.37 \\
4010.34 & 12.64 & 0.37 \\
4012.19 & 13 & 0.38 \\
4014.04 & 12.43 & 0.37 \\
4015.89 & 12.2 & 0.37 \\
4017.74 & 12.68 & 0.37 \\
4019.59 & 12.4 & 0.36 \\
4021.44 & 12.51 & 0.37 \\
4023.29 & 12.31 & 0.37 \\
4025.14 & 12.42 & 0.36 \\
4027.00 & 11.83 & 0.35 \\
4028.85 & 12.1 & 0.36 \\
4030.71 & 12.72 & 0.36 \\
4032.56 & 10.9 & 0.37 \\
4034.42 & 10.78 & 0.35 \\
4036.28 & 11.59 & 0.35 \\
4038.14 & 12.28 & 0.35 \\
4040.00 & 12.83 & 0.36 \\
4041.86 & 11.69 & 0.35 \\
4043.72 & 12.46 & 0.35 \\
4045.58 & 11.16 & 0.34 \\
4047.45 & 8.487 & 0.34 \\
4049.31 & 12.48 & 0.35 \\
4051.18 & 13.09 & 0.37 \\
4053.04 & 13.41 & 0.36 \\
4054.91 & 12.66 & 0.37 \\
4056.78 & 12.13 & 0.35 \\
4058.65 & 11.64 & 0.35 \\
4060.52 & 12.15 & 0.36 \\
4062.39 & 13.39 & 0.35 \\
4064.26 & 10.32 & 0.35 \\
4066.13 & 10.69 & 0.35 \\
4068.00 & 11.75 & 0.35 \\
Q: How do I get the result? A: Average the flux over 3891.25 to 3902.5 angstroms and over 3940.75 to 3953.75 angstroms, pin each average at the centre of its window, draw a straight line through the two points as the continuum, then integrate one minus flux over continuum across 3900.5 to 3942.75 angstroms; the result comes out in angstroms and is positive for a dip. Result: 6.85 angstroms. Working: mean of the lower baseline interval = 9.41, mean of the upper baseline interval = 7.9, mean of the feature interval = 7.35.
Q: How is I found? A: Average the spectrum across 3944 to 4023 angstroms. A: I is 9.66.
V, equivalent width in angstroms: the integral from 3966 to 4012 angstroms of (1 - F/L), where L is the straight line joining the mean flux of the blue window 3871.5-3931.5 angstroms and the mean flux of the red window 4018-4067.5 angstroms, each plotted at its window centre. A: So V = 5.22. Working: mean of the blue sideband 8.61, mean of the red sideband 11.9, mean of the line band 9.54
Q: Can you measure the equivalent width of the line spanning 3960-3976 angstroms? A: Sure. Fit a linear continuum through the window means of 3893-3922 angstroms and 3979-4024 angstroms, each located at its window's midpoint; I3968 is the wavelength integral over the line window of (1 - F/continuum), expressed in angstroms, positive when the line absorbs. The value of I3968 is 8.7 angstroms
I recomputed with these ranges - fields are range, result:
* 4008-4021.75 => 12.4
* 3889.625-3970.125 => 7.68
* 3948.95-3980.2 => 7.14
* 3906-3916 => 9.89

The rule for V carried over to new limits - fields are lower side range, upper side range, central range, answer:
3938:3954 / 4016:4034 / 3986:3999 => -1.8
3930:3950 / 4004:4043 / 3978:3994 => -3.7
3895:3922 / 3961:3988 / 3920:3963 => 6.6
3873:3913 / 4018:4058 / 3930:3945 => 9.0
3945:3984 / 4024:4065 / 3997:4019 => -4.5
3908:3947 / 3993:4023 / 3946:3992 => 6.5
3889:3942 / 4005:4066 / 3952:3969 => 2.7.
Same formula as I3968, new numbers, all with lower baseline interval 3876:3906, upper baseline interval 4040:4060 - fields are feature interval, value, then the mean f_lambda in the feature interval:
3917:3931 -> 2.1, 7.93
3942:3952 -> 2.0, 7.89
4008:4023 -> -1.5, 12.4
